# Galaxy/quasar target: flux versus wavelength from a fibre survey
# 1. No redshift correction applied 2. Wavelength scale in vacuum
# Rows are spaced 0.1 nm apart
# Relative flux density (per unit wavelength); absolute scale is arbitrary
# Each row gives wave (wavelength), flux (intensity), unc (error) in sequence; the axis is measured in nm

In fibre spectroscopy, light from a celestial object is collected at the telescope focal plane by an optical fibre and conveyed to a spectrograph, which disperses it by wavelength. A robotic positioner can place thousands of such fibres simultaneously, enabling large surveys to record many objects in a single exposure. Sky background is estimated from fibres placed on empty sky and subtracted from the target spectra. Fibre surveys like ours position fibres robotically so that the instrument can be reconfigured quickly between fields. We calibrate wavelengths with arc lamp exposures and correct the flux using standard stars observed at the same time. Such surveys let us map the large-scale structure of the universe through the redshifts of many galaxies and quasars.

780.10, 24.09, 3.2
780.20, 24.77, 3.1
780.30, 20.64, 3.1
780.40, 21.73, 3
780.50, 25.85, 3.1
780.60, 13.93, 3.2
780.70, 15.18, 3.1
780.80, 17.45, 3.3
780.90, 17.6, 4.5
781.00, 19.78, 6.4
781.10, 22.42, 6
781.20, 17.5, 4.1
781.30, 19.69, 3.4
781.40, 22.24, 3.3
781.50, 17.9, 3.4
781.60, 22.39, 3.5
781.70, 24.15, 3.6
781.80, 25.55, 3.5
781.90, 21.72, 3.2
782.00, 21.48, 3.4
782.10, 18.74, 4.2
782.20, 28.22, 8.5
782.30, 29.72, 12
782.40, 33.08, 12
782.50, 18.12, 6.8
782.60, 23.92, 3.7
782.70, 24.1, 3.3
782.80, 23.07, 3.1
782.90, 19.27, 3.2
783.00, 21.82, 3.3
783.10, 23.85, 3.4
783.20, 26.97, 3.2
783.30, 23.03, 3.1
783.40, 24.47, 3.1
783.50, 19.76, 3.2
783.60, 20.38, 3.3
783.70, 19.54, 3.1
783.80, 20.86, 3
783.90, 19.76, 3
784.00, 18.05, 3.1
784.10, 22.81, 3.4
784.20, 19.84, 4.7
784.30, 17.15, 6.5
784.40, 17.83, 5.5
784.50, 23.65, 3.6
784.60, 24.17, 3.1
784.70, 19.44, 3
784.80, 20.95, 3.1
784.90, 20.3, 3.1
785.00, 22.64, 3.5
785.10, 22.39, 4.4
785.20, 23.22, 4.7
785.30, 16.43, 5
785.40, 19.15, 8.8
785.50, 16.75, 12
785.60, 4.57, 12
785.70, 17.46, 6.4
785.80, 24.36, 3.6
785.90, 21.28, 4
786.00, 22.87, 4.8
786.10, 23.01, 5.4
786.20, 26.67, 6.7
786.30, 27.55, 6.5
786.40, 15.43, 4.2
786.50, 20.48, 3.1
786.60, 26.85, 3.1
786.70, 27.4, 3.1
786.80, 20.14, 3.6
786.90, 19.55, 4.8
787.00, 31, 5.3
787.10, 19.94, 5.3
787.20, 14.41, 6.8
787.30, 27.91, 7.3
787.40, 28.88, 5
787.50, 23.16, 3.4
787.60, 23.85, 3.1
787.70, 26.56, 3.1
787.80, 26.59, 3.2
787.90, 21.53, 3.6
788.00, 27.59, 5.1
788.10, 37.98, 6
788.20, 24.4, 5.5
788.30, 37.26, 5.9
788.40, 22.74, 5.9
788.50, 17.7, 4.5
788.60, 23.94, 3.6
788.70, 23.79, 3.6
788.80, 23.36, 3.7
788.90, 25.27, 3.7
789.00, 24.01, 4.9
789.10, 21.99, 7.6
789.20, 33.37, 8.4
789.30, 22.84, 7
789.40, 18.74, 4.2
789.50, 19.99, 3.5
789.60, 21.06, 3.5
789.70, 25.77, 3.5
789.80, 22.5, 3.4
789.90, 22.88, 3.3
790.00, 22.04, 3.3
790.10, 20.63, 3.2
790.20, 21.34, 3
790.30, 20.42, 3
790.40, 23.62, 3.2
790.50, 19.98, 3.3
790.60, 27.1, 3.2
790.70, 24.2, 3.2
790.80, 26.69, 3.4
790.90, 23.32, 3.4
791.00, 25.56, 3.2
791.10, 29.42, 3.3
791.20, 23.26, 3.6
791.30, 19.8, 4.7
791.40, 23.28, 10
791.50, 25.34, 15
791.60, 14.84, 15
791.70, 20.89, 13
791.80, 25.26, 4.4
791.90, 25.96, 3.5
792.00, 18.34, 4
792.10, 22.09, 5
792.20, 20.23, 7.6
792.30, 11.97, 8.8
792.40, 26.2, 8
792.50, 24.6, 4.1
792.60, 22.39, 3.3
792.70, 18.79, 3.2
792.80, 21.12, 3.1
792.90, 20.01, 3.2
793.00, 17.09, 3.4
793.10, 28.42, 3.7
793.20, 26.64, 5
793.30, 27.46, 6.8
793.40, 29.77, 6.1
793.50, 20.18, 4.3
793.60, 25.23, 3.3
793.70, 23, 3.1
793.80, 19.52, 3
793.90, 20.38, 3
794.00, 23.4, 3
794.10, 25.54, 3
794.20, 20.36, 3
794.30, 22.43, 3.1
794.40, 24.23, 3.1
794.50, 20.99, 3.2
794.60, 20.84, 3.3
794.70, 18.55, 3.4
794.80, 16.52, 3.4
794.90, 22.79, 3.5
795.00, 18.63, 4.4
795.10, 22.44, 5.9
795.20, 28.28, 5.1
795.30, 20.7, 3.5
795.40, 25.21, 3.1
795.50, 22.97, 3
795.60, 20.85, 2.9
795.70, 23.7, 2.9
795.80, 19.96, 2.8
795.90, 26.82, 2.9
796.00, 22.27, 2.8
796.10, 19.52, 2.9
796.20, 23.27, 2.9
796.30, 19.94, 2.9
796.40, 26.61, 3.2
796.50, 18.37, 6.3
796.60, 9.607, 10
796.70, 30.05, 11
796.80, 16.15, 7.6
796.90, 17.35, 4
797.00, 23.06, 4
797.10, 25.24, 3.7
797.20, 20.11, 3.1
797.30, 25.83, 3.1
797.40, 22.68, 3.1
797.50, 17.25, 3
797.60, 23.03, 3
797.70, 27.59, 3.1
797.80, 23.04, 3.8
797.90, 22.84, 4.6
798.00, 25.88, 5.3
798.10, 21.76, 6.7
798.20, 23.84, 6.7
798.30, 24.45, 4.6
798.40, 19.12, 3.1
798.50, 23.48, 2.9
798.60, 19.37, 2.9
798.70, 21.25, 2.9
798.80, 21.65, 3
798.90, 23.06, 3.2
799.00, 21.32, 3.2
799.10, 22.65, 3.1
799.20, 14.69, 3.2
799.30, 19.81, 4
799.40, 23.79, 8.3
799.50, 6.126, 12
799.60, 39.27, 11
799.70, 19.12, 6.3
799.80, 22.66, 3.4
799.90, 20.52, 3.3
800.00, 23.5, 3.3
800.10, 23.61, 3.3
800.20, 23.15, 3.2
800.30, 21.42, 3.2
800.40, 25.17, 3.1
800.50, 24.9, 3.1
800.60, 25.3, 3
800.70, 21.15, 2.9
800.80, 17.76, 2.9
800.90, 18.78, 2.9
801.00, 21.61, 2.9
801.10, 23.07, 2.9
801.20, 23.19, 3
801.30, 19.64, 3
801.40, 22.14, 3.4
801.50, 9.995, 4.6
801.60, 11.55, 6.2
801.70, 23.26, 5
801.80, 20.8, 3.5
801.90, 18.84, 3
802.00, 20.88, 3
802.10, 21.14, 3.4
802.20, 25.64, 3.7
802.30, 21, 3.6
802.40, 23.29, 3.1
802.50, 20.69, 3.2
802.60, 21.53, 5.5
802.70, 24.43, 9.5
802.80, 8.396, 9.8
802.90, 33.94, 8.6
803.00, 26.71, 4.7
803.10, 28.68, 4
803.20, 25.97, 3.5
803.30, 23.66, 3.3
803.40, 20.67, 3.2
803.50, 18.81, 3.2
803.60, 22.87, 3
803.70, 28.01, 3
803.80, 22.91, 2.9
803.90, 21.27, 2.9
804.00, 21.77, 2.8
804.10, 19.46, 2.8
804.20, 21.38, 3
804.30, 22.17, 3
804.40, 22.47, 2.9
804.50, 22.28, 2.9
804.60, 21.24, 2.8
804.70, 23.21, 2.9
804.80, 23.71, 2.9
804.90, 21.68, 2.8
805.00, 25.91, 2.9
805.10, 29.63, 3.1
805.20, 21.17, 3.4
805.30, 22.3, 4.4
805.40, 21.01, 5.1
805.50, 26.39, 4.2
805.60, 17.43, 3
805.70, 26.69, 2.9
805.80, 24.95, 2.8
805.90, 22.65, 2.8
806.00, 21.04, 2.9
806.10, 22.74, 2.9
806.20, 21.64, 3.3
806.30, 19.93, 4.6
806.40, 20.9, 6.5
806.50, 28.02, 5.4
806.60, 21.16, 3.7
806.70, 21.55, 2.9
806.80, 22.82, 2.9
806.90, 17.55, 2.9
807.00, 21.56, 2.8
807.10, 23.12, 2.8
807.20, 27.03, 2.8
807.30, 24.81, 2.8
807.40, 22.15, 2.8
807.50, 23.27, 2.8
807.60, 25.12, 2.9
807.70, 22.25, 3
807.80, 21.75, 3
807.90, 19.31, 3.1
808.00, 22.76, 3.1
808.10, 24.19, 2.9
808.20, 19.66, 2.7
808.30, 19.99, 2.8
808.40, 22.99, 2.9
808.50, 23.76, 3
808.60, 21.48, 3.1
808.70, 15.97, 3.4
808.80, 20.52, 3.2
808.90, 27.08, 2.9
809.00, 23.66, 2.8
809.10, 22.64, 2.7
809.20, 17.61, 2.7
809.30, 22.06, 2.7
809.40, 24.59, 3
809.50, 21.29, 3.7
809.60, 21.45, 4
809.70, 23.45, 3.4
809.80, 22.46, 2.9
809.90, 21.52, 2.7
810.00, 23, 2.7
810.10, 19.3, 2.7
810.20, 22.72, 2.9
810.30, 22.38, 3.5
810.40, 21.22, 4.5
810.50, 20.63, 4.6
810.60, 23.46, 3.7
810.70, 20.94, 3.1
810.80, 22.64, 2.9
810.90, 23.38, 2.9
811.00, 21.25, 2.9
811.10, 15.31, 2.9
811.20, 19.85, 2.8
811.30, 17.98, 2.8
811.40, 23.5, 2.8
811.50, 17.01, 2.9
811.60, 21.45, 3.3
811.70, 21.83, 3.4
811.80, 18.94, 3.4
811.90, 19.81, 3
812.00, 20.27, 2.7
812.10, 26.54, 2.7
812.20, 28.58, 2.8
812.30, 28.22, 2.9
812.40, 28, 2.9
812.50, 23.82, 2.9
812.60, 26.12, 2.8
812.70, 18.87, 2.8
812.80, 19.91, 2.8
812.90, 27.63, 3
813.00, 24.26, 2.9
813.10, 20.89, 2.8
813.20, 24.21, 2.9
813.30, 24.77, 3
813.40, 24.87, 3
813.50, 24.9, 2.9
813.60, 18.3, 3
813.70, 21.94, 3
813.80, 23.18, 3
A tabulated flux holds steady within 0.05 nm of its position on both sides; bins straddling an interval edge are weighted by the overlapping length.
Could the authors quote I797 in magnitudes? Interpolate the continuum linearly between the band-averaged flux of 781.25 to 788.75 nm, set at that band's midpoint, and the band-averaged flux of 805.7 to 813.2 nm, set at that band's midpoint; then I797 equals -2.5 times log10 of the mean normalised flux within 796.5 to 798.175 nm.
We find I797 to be 0.03 mag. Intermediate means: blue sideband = 22.6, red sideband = 22.3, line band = 21.9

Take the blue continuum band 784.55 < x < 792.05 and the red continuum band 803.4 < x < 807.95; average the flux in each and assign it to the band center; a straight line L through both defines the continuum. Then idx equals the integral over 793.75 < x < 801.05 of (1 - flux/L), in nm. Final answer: 0.288 nm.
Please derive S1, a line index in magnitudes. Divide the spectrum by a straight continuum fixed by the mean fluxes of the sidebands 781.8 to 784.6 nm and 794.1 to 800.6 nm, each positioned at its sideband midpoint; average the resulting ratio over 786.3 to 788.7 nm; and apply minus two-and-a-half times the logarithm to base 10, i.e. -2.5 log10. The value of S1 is -0.11 mag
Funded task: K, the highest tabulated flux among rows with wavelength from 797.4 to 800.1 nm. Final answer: 39.27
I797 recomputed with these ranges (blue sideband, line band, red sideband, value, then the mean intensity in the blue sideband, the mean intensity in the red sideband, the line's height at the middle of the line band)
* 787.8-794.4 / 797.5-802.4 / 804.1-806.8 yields 0.07 mag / 23.4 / 22.8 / 23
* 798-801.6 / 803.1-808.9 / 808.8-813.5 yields -0.03 mag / 21.4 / 22.4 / 22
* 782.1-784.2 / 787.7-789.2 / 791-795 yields -0.15 mag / 22.9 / 22.2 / 22.5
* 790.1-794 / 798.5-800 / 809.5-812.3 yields 0.05 mag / 22.7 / 21.6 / 22.3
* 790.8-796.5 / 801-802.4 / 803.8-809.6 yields 0.11 mag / 22.5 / 22.4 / 22.4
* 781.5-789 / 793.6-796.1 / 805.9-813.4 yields 0.02 mag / 22.7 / 22.3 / 22.5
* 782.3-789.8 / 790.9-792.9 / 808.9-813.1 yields 0.03 mag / 22.7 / 22.2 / 22.6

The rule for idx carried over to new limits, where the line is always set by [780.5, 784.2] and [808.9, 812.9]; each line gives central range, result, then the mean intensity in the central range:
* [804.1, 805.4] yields -0.050 nm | 22.9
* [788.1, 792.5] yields -0.303 nm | 23.3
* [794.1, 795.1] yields 0.042 nm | 20.9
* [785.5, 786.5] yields 0.071 nm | 20.2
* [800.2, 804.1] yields 0.024 nm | 21.8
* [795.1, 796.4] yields -0.062 nm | 22.9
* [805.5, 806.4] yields -0.011 nm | 22.3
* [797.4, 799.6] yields 0.024 nm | 21.7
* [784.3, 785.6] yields 0.112 nm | 19.8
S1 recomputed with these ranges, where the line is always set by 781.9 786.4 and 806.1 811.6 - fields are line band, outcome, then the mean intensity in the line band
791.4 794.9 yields -0.019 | 22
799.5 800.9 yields -0.055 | 22.9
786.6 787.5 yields -0.105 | 23.8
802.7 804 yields -0.082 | 23.5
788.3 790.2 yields -0.079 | 23.3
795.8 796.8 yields 0.012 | 21.5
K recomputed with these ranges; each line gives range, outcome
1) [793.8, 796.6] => 28.28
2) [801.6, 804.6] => 33.94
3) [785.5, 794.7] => 37.98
